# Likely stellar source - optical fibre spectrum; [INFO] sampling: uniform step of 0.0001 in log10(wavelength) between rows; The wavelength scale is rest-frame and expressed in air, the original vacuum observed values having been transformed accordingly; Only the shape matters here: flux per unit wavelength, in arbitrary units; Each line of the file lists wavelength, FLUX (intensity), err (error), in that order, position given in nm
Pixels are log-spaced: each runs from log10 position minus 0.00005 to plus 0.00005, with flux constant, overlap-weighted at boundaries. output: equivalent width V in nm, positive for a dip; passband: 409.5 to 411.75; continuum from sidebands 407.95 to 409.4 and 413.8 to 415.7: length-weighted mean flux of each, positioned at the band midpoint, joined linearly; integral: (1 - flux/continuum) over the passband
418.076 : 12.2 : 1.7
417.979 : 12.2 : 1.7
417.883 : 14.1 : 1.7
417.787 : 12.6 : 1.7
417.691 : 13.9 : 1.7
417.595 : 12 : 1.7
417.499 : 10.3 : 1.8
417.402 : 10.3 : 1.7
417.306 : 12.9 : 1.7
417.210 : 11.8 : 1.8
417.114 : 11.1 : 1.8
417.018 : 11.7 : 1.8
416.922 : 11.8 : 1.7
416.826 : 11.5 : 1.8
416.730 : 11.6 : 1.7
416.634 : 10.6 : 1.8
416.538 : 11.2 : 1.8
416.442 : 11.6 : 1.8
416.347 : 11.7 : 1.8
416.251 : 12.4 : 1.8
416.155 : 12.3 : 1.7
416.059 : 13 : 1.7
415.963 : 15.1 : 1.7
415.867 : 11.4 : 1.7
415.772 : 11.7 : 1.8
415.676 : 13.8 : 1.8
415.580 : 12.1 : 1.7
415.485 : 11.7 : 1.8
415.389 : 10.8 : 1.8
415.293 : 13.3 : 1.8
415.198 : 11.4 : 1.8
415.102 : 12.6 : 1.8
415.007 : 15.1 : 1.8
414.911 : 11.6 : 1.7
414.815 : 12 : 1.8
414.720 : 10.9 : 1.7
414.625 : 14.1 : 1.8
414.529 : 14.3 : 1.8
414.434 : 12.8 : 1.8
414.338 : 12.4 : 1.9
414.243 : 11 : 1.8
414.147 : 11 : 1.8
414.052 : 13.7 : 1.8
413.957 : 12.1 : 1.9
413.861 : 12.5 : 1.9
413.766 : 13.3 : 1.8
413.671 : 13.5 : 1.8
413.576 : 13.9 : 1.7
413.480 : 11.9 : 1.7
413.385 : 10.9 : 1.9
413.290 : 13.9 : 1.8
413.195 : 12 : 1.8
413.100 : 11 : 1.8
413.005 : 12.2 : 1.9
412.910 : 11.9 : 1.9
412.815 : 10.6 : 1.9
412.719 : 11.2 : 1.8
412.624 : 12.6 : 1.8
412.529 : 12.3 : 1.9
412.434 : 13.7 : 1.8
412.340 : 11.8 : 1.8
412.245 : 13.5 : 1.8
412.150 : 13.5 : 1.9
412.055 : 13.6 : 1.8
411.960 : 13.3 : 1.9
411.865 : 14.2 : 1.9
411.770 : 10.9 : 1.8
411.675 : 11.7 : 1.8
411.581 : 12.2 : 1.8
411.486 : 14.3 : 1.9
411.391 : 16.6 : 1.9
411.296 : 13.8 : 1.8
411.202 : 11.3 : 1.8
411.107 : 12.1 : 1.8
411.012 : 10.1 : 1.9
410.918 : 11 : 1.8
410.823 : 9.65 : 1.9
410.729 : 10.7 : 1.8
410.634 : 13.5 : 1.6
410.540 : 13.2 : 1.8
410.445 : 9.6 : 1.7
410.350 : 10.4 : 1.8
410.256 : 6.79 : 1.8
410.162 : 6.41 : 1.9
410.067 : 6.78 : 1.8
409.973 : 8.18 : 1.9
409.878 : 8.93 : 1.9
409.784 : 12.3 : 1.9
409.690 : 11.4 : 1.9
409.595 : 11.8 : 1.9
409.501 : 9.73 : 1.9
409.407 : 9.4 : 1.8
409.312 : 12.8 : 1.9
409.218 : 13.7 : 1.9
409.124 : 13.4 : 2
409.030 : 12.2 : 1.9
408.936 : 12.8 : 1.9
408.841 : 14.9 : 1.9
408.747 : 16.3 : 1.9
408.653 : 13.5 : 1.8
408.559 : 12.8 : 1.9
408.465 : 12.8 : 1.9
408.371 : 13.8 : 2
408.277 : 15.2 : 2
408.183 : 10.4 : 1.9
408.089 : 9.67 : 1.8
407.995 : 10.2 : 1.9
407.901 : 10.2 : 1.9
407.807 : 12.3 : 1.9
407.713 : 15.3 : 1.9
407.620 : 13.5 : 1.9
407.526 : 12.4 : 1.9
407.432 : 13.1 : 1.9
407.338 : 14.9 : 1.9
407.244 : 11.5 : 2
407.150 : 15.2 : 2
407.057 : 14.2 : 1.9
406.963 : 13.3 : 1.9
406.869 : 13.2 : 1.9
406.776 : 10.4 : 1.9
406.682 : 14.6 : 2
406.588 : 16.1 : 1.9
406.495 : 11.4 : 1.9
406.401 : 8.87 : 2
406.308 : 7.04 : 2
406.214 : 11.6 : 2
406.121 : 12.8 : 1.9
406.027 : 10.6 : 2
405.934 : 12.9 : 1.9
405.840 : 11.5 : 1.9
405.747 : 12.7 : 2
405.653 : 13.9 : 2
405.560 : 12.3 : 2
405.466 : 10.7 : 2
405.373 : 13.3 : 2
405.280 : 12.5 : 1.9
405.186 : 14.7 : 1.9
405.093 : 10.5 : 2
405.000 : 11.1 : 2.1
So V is 0.31 nm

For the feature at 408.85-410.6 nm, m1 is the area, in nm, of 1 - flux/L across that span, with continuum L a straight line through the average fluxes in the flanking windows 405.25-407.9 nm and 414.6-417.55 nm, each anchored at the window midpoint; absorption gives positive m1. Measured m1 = 0.24 nm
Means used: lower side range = 12.5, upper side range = 12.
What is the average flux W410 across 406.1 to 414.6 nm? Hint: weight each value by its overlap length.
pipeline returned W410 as 12.2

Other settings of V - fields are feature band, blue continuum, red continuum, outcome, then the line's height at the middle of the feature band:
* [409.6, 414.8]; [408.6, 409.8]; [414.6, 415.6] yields 0.24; 12.5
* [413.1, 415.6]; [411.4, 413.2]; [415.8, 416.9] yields -0.04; 12.3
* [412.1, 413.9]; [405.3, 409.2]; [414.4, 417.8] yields -0.01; 12.3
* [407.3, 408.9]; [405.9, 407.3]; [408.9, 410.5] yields -0.24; 11.4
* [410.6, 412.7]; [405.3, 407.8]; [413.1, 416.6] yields -0.01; 12.5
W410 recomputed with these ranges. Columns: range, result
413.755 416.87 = 12.3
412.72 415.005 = 12.4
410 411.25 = 10.1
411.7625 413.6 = 12.5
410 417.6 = 12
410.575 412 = 12.4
